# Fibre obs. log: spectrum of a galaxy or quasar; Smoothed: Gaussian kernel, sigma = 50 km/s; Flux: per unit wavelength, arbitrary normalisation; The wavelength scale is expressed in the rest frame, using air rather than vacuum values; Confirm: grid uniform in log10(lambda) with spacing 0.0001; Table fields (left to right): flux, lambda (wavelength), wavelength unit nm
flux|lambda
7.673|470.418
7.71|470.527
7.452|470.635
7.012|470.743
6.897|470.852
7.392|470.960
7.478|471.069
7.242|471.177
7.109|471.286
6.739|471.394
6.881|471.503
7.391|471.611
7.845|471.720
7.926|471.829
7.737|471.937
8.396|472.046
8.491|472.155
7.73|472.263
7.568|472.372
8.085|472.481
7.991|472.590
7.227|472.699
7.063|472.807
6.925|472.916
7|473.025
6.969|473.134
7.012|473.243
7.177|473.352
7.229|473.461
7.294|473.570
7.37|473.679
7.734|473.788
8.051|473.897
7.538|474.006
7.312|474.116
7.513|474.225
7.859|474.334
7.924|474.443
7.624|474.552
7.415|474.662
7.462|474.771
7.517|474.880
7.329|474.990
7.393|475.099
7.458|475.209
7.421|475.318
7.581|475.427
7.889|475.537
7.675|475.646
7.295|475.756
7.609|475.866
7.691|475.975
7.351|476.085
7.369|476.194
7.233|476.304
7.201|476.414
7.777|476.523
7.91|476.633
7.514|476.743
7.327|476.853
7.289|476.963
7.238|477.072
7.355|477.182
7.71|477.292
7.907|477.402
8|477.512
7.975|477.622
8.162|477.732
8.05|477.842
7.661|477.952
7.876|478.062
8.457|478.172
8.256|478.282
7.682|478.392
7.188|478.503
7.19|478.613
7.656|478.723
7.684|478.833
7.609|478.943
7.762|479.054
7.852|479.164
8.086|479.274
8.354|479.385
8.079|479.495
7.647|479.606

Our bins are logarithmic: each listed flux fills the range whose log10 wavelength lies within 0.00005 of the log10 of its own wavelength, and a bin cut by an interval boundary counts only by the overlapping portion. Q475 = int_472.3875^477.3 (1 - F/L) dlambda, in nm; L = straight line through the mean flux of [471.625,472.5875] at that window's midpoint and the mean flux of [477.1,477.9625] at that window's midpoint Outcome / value 0.27 nm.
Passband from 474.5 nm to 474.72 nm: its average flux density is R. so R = 7.5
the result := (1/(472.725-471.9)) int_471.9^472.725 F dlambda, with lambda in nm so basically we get 7.92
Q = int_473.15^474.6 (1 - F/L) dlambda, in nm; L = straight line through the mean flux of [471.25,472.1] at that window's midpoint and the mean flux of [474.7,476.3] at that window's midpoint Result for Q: 0.00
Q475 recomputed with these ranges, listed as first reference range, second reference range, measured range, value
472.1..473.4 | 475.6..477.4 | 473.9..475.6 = -0.02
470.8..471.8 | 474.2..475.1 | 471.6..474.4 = -0.06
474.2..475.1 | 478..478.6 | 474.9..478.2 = 0.04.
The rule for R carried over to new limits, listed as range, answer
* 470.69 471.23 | 7.2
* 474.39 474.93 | 7.59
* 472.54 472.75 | 7.6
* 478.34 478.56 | 7.41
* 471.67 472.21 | 8.09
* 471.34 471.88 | 7.35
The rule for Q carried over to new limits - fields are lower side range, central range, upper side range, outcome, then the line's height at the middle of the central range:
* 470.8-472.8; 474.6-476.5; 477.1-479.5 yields 0.06 nm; 7.71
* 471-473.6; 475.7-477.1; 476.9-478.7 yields 0.04 nm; 7.67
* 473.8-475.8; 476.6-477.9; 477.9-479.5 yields 0.00 nm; 7.73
